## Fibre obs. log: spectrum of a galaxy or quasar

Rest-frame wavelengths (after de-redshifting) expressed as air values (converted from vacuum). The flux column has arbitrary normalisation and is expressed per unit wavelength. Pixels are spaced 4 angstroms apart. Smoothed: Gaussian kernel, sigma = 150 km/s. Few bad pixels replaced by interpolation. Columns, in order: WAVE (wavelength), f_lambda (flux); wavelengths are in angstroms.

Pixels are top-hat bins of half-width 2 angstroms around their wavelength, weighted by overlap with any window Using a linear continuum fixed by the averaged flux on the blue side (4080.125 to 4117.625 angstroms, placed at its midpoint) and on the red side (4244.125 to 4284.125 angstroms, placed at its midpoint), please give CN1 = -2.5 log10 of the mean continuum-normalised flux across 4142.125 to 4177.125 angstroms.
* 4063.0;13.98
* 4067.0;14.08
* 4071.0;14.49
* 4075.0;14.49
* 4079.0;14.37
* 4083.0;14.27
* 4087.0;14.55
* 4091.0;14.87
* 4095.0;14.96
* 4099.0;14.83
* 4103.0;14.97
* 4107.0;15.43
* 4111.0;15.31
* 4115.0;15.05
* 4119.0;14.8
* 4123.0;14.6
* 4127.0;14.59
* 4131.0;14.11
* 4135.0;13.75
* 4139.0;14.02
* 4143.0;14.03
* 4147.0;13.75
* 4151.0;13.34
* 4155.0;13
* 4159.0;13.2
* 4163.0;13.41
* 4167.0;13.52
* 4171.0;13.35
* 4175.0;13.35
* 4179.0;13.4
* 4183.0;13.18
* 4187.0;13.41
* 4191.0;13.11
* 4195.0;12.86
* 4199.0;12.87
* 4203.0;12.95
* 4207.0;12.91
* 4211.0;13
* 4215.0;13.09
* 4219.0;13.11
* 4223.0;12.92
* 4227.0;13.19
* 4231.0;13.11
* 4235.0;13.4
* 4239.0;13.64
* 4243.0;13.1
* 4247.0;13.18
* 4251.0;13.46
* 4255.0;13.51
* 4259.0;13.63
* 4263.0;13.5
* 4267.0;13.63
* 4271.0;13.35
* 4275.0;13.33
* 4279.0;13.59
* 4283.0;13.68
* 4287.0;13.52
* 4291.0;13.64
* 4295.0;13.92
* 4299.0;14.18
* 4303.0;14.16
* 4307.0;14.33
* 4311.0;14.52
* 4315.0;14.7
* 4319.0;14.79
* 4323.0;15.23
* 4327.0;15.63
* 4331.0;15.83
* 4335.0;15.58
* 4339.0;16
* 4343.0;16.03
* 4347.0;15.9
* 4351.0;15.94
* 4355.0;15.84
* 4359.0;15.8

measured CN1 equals 0.07 mag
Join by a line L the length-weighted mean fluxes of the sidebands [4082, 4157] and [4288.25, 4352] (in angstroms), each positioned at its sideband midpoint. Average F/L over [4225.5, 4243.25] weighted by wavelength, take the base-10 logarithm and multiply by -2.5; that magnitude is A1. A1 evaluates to 0.11 mag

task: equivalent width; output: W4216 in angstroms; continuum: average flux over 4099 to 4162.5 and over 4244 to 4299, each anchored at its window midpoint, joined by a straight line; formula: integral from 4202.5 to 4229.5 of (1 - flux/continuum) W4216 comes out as 1.6 angstroms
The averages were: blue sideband 14.3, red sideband 13.5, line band 13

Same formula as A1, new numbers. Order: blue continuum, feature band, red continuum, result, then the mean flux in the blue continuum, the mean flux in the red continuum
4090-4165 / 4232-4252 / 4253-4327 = 0.06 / 14.3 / 14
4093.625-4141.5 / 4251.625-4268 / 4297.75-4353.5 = 0.11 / 14.7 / 15.2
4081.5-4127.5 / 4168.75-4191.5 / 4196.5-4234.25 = 0.02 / 14.9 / 13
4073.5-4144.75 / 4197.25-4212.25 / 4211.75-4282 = 0.06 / 14.6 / 13.3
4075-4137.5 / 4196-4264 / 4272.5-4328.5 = 0.09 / 14.7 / 14.2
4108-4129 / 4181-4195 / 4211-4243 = 0.05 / 14.9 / 13.2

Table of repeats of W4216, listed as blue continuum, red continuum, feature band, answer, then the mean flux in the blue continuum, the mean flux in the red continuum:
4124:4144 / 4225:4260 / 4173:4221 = 2.0 angstroms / 14.1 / 13.3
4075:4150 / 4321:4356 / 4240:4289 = 6.1 angstroms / 14.6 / 15.8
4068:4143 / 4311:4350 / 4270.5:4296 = 2.9 angstroms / 14.6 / 15.5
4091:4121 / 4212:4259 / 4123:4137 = 0.5 angstroms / 15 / 13.3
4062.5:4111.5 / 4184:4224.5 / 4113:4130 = -0.6 angstroms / 14.7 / 13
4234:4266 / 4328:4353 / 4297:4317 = 0.8 angstroms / 13.4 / 15.9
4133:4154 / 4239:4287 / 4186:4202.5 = 0.7 angstroms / 13.7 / 13.5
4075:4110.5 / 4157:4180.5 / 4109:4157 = -0.5 angstroms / 14.8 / 13.4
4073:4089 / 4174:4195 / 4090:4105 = -0.7 angstroms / 14.4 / 13.2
